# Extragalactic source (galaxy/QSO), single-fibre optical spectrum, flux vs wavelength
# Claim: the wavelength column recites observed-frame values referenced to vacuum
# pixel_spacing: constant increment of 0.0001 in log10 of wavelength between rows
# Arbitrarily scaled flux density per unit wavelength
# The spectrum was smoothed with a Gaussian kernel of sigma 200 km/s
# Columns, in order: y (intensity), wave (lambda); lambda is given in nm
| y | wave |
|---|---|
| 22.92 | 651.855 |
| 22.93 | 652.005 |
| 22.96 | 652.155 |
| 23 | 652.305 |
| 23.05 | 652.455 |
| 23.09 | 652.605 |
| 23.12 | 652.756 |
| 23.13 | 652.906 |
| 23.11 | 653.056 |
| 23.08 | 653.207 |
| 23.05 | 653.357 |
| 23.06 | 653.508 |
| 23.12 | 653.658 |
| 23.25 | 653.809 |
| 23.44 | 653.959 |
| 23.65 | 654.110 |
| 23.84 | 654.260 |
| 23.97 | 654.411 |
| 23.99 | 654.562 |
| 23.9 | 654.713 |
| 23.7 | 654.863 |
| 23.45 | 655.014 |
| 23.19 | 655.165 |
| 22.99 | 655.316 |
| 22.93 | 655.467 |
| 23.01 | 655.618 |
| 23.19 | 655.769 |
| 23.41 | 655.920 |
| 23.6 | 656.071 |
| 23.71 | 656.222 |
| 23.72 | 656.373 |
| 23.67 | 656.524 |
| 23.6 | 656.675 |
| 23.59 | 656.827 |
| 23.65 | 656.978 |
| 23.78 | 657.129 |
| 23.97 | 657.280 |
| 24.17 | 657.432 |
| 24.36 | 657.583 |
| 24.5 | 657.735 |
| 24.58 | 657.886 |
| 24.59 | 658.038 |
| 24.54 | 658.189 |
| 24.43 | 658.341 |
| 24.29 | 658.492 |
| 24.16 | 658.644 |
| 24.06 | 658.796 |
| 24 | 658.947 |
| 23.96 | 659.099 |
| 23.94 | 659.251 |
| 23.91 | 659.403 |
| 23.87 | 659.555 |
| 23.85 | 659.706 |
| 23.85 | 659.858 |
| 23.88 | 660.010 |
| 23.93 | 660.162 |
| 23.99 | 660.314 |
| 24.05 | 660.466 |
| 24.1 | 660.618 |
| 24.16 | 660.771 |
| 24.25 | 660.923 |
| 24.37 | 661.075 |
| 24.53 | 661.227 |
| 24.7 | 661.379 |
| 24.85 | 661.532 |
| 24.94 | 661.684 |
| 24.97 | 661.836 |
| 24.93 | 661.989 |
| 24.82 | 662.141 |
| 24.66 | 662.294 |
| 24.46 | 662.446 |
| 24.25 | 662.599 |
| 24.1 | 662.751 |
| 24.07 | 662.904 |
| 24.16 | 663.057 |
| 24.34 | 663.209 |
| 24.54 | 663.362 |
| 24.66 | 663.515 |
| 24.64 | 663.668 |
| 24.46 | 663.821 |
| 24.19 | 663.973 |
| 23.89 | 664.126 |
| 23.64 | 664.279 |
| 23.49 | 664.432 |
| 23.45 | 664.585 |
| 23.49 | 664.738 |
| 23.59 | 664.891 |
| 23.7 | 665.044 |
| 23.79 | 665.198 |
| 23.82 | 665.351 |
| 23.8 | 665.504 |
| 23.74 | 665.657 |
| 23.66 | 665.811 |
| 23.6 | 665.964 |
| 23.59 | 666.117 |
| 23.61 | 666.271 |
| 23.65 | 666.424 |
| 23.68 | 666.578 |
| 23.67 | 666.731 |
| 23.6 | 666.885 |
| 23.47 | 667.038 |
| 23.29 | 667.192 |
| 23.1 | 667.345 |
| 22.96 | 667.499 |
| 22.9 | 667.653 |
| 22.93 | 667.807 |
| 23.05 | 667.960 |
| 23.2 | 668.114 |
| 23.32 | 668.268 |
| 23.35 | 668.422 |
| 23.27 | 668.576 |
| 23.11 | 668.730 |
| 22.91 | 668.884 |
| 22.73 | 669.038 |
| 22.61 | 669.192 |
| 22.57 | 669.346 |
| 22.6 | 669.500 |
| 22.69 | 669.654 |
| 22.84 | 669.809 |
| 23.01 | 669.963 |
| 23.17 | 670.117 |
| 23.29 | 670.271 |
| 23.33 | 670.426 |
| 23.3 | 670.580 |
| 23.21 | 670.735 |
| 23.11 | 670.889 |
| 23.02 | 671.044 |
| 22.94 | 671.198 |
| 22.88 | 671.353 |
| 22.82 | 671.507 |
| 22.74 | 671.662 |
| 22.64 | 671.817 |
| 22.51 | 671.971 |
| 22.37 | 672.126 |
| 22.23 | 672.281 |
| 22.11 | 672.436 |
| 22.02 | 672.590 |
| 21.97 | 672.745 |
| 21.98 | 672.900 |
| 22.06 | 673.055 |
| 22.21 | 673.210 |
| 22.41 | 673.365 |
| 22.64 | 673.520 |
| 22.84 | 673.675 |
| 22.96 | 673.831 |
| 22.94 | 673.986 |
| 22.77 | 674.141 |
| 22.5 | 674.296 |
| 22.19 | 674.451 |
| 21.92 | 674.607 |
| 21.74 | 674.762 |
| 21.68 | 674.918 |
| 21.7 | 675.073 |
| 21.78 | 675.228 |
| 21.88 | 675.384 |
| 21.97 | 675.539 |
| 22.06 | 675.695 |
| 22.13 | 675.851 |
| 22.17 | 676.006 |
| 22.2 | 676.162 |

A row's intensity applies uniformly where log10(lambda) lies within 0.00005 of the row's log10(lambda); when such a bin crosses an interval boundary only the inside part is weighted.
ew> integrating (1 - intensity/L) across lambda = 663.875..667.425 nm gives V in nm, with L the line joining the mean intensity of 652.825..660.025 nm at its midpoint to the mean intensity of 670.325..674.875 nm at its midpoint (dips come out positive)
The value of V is -0.09 nm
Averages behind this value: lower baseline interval 23.7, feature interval 23.6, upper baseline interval 22.6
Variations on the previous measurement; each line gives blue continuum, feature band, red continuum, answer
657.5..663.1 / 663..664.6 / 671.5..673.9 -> -0.03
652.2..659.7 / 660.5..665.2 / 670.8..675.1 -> -0.22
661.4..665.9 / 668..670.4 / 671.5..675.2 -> 0.01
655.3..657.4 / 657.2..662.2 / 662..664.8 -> -0.09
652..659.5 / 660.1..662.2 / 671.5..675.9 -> -0.11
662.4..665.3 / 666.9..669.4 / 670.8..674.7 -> 0.03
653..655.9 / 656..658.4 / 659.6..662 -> -0.03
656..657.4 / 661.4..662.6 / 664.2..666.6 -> -0.06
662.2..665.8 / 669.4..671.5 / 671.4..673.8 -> -0.02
